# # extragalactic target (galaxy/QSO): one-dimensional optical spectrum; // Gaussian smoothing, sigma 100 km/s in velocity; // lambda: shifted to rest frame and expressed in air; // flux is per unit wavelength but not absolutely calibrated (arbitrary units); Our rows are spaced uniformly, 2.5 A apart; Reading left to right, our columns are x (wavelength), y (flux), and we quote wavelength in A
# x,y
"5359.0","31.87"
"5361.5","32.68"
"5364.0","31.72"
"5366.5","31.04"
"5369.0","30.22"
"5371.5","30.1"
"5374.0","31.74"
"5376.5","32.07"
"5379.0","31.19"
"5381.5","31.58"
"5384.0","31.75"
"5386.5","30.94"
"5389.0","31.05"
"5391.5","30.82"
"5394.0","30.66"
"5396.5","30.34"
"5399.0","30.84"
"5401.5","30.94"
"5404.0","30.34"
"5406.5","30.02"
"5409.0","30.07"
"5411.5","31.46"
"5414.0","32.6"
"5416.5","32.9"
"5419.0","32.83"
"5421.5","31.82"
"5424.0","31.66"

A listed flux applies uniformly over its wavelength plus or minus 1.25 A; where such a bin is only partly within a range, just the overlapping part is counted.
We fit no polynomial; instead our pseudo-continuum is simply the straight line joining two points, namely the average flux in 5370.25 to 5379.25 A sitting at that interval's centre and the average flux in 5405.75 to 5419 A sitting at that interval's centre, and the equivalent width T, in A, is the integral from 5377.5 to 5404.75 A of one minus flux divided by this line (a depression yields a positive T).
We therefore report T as 0.4 A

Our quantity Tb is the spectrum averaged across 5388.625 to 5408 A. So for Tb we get 30.6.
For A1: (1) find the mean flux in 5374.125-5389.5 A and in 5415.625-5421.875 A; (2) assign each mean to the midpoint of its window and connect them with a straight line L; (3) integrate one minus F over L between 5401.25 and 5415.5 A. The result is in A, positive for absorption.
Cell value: 0.6 A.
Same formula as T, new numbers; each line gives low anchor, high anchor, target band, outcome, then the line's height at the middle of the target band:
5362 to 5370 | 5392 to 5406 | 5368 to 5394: -0.2 A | 30.9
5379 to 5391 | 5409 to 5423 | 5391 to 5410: 0.7 A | 31.7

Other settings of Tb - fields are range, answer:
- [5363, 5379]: 31.1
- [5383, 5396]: 31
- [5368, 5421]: 31.2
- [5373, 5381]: 31.7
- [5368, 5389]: 31.2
